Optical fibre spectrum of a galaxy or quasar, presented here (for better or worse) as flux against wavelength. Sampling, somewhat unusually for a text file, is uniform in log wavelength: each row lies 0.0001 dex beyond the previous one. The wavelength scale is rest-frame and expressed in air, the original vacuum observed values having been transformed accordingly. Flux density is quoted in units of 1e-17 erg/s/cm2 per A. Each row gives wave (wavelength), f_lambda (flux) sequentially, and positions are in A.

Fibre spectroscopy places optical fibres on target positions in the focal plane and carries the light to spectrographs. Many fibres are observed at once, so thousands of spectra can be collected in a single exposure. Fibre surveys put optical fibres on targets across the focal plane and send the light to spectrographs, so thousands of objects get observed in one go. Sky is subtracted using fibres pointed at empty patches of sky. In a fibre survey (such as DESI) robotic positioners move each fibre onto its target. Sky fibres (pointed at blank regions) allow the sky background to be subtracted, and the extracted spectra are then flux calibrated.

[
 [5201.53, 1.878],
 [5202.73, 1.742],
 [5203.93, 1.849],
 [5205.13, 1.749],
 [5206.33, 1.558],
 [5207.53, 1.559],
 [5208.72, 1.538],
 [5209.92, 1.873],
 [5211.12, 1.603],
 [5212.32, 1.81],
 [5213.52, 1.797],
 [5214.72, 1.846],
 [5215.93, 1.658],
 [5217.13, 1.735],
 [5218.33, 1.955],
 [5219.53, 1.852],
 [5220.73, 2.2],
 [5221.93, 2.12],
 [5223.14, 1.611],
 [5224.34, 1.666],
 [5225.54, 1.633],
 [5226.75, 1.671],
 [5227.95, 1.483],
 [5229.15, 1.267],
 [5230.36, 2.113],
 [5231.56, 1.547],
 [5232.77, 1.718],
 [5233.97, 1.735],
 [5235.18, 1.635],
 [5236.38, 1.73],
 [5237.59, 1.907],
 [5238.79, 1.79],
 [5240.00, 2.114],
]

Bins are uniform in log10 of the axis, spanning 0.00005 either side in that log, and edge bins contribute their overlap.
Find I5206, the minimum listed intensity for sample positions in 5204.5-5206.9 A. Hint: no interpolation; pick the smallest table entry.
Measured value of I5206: 1.558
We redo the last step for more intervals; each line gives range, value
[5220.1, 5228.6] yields 1.483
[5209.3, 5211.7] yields 1.603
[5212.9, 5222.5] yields 1.658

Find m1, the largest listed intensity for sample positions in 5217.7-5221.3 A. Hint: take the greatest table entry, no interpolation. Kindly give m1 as 2.2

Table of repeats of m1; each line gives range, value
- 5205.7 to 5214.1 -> 1.873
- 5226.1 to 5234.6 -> 2.113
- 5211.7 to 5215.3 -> 1.846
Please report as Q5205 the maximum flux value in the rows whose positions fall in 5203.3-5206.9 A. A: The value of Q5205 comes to 1.849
